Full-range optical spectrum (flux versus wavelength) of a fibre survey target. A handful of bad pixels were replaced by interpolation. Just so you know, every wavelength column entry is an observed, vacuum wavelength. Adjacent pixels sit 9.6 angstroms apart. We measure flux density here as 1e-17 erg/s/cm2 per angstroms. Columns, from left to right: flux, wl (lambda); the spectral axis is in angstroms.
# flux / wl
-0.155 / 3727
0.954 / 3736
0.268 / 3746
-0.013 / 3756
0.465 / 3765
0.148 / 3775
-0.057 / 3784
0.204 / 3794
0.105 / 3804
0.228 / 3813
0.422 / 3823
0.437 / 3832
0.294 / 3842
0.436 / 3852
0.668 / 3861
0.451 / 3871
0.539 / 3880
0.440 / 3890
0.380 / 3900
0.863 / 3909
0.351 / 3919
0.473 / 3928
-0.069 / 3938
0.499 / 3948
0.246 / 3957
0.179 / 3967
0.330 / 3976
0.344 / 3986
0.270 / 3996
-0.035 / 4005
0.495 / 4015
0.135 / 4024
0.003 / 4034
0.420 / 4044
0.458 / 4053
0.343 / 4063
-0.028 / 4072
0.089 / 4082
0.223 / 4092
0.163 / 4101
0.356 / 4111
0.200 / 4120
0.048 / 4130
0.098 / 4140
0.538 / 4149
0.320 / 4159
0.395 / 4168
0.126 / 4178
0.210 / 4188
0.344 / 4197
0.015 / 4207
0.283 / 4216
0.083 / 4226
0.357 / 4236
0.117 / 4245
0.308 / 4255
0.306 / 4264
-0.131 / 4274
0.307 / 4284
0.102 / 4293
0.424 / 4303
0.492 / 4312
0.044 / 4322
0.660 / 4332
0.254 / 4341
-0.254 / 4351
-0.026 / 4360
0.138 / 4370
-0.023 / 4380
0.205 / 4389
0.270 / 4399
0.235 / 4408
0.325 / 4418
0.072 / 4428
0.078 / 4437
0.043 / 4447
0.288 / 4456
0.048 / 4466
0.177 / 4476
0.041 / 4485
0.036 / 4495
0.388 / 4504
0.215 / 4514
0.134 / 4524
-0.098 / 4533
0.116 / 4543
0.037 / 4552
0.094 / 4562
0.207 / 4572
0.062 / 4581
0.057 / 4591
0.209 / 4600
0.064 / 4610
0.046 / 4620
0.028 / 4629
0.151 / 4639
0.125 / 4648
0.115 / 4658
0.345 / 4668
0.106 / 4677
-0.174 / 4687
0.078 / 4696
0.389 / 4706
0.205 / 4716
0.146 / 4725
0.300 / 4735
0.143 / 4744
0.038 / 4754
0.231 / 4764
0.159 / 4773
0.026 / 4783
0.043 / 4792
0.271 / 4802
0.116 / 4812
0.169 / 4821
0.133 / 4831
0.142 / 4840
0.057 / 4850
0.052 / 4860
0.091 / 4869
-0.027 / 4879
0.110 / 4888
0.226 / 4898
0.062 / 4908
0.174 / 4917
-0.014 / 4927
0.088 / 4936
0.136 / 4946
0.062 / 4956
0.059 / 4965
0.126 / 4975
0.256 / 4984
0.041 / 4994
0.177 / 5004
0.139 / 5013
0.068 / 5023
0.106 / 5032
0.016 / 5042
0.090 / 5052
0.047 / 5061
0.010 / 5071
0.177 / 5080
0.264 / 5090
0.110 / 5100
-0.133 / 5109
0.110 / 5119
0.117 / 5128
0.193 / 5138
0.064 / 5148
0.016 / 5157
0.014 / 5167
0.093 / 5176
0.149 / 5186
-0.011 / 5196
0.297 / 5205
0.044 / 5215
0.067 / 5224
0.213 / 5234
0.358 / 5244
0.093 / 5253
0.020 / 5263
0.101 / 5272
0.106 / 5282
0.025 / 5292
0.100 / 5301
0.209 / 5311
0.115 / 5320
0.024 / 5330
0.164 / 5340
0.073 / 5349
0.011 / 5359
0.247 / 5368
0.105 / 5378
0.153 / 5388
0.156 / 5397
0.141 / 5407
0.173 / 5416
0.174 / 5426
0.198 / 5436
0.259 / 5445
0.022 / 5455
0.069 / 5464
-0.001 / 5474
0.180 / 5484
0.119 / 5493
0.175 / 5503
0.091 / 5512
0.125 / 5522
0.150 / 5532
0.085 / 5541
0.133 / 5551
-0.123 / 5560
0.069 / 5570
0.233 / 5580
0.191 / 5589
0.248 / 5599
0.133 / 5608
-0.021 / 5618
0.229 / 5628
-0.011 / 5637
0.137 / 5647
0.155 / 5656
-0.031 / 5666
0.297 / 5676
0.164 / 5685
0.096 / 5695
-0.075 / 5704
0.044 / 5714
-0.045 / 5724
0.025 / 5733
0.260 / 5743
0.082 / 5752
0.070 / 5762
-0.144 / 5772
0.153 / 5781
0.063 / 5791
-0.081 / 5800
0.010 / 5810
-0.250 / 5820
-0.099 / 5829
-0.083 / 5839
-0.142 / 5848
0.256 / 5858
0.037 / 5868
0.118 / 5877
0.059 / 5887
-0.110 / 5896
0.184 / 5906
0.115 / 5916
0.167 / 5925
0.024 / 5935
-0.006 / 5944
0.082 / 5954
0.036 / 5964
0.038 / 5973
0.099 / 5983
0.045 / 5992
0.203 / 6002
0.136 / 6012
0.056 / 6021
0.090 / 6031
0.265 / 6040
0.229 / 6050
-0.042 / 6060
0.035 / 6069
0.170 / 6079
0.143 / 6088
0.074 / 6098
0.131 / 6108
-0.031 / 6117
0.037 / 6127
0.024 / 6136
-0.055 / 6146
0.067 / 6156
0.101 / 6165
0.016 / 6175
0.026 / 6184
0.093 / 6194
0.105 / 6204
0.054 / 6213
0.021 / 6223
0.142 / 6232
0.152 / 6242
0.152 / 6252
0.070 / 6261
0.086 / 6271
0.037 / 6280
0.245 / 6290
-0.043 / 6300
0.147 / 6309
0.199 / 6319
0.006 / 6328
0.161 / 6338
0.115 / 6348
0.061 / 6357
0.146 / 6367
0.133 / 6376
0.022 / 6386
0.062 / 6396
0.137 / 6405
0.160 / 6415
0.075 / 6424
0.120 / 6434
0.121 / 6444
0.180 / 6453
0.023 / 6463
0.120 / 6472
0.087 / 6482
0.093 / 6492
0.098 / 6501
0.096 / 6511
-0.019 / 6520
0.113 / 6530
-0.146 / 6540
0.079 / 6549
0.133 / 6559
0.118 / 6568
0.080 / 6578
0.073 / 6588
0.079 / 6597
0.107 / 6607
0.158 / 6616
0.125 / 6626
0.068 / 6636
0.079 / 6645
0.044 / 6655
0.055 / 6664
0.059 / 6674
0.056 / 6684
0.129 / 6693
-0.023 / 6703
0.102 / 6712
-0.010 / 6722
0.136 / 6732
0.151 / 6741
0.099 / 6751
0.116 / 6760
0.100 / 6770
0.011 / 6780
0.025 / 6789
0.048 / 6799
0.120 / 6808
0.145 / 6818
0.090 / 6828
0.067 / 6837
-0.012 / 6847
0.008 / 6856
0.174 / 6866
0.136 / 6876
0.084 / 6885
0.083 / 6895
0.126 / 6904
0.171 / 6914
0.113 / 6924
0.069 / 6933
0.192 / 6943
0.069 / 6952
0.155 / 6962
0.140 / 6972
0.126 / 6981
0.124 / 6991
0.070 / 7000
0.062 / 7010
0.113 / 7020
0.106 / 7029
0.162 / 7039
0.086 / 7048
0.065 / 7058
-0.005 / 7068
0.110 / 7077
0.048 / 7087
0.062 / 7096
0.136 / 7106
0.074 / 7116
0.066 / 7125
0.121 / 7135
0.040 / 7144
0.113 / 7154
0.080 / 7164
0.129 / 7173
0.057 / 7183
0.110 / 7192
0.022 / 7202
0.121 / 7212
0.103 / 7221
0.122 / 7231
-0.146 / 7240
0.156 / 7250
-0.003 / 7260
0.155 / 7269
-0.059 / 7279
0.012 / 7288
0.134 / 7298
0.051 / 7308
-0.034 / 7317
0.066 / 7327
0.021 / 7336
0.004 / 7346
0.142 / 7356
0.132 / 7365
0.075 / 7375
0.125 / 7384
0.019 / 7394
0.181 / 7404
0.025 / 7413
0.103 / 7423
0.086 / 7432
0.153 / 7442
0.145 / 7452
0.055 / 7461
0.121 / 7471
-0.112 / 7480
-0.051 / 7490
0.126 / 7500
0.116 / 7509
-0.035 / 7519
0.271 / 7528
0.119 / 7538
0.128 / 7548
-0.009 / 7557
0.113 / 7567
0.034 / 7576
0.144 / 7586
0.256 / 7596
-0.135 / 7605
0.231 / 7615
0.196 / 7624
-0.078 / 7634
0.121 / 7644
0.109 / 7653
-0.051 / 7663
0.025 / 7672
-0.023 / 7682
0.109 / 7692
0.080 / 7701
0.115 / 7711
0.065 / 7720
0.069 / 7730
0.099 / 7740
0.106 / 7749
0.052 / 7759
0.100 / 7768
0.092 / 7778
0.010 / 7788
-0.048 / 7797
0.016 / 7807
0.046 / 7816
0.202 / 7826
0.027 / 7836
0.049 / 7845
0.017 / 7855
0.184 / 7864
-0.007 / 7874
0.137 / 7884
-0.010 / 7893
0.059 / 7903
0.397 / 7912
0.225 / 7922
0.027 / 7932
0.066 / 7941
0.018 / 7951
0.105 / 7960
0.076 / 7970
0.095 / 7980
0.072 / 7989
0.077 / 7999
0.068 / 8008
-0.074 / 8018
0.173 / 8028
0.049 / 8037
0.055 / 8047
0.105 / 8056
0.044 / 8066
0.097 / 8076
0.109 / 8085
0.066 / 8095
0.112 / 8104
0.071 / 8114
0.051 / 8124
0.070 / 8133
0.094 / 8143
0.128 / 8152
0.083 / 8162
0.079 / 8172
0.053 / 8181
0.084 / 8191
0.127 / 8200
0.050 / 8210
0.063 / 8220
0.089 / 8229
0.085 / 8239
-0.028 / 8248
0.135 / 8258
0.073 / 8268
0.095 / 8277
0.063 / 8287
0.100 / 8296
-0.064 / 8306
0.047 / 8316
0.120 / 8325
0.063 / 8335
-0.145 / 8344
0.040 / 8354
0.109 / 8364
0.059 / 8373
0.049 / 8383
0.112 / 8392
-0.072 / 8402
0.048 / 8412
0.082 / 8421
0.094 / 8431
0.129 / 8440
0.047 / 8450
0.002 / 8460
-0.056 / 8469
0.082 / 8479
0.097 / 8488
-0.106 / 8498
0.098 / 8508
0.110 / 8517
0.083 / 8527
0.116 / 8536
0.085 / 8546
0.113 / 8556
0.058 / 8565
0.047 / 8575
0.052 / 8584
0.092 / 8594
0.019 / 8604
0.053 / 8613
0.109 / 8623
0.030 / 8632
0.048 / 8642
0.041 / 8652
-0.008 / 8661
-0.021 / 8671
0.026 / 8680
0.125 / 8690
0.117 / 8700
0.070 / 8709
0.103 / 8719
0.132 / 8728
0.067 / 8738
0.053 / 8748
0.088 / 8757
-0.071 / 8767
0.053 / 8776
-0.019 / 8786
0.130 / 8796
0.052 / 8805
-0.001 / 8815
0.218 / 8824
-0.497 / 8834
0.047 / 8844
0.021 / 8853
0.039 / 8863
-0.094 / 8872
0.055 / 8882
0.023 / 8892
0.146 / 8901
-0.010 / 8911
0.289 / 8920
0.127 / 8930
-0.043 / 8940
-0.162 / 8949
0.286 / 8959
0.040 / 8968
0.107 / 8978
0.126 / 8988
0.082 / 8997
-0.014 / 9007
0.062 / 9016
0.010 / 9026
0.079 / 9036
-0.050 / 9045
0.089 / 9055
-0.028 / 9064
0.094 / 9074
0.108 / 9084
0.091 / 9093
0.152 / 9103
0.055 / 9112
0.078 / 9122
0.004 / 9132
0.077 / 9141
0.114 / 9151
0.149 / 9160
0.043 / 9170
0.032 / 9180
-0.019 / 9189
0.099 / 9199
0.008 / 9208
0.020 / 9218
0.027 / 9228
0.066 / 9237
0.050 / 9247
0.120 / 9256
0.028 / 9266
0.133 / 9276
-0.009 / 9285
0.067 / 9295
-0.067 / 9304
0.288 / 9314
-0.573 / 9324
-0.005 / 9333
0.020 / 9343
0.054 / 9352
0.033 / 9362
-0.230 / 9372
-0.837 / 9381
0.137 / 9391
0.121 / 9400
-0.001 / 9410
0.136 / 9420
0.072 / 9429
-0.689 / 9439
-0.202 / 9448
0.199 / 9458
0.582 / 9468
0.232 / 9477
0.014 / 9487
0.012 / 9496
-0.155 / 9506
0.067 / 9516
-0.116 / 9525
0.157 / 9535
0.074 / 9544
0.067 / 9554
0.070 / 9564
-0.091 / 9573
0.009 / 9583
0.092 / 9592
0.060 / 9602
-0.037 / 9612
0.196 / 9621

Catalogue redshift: 1.539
